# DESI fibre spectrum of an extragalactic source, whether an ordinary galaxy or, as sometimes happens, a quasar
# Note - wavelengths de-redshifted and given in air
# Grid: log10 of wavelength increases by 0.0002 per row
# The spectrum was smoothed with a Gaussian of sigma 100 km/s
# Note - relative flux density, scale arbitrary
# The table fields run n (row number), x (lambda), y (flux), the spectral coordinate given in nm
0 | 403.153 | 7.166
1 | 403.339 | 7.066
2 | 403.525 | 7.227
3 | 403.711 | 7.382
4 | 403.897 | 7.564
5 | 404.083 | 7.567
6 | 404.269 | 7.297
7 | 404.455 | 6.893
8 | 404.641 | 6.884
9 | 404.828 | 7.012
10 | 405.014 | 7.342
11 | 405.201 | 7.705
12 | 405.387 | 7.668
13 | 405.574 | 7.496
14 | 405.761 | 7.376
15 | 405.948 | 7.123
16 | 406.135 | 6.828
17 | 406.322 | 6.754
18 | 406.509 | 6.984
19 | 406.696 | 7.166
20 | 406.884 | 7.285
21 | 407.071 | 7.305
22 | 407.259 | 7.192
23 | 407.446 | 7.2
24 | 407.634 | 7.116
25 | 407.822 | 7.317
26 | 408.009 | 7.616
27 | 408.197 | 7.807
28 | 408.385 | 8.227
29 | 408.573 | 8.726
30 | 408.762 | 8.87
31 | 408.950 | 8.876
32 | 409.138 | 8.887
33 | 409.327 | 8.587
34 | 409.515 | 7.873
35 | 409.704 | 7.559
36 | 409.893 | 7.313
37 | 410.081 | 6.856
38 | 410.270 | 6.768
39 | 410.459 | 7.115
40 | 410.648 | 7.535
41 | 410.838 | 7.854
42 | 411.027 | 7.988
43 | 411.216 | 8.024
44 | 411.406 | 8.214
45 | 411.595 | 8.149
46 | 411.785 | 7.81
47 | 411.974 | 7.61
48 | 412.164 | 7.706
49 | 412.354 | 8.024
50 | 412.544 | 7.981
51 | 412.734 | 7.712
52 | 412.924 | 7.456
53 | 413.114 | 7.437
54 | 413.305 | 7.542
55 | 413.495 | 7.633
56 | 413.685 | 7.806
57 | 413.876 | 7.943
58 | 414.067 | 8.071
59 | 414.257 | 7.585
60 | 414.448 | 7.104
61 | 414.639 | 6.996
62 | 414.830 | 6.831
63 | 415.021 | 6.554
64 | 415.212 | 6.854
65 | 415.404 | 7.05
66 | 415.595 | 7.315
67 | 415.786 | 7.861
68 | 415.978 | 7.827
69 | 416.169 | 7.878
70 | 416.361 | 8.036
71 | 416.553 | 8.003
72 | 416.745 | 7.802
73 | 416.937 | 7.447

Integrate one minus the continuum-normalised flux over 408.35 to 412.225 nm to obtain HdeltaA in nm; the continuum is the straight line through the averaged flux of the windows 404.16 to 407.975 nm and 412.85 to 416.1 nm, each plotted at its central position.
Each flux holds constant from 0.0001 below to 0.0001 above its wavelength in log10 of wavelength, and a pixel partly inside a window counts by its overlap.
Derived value -0.33 nm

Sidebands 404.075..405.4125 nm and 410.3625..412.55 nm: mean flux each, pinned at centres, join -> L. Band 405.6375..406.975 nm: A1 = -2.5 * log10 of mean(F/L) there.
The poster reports 0.05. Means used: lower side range 7.26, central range 7.08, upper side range 7.83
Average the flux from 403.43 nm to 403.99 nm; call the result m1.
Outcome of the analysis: 7.39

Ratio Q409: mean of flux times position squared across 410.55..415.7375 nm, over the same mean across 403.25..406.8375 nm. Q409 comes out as 1.1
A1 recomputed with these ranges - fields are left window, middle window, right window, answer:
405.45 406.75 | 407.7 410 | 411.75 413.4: -0.11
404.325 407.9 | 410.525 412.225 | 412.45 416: -0.07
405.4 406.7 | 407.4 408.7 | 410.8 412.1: -0.05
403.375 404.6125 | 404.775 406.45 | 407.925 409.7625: 0.05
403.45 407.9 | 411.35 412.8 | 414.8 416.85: -0.07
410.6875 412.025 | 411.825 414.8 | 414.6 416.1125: -0.01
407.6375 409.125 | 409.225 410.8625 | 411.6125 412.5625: 0.08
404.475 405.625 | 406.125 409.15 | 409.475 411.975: -0.03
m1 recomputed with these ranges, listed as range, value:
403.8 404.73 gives 7.25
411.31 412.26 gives 7.9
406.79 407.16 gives 7.3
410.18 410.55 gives 6.94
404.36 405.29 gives 7.16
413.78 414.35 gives 7.87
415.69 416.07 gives 7.84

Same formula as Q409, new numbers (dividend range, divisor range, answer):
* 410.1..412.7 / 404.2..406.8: 1.11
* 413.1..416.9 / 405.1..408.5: 1.06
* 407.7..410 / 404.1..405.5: 1.14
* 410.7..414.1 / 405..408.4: 1.10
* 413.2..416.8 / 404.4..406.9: 1.09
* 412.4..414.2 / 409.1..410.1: 1.00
